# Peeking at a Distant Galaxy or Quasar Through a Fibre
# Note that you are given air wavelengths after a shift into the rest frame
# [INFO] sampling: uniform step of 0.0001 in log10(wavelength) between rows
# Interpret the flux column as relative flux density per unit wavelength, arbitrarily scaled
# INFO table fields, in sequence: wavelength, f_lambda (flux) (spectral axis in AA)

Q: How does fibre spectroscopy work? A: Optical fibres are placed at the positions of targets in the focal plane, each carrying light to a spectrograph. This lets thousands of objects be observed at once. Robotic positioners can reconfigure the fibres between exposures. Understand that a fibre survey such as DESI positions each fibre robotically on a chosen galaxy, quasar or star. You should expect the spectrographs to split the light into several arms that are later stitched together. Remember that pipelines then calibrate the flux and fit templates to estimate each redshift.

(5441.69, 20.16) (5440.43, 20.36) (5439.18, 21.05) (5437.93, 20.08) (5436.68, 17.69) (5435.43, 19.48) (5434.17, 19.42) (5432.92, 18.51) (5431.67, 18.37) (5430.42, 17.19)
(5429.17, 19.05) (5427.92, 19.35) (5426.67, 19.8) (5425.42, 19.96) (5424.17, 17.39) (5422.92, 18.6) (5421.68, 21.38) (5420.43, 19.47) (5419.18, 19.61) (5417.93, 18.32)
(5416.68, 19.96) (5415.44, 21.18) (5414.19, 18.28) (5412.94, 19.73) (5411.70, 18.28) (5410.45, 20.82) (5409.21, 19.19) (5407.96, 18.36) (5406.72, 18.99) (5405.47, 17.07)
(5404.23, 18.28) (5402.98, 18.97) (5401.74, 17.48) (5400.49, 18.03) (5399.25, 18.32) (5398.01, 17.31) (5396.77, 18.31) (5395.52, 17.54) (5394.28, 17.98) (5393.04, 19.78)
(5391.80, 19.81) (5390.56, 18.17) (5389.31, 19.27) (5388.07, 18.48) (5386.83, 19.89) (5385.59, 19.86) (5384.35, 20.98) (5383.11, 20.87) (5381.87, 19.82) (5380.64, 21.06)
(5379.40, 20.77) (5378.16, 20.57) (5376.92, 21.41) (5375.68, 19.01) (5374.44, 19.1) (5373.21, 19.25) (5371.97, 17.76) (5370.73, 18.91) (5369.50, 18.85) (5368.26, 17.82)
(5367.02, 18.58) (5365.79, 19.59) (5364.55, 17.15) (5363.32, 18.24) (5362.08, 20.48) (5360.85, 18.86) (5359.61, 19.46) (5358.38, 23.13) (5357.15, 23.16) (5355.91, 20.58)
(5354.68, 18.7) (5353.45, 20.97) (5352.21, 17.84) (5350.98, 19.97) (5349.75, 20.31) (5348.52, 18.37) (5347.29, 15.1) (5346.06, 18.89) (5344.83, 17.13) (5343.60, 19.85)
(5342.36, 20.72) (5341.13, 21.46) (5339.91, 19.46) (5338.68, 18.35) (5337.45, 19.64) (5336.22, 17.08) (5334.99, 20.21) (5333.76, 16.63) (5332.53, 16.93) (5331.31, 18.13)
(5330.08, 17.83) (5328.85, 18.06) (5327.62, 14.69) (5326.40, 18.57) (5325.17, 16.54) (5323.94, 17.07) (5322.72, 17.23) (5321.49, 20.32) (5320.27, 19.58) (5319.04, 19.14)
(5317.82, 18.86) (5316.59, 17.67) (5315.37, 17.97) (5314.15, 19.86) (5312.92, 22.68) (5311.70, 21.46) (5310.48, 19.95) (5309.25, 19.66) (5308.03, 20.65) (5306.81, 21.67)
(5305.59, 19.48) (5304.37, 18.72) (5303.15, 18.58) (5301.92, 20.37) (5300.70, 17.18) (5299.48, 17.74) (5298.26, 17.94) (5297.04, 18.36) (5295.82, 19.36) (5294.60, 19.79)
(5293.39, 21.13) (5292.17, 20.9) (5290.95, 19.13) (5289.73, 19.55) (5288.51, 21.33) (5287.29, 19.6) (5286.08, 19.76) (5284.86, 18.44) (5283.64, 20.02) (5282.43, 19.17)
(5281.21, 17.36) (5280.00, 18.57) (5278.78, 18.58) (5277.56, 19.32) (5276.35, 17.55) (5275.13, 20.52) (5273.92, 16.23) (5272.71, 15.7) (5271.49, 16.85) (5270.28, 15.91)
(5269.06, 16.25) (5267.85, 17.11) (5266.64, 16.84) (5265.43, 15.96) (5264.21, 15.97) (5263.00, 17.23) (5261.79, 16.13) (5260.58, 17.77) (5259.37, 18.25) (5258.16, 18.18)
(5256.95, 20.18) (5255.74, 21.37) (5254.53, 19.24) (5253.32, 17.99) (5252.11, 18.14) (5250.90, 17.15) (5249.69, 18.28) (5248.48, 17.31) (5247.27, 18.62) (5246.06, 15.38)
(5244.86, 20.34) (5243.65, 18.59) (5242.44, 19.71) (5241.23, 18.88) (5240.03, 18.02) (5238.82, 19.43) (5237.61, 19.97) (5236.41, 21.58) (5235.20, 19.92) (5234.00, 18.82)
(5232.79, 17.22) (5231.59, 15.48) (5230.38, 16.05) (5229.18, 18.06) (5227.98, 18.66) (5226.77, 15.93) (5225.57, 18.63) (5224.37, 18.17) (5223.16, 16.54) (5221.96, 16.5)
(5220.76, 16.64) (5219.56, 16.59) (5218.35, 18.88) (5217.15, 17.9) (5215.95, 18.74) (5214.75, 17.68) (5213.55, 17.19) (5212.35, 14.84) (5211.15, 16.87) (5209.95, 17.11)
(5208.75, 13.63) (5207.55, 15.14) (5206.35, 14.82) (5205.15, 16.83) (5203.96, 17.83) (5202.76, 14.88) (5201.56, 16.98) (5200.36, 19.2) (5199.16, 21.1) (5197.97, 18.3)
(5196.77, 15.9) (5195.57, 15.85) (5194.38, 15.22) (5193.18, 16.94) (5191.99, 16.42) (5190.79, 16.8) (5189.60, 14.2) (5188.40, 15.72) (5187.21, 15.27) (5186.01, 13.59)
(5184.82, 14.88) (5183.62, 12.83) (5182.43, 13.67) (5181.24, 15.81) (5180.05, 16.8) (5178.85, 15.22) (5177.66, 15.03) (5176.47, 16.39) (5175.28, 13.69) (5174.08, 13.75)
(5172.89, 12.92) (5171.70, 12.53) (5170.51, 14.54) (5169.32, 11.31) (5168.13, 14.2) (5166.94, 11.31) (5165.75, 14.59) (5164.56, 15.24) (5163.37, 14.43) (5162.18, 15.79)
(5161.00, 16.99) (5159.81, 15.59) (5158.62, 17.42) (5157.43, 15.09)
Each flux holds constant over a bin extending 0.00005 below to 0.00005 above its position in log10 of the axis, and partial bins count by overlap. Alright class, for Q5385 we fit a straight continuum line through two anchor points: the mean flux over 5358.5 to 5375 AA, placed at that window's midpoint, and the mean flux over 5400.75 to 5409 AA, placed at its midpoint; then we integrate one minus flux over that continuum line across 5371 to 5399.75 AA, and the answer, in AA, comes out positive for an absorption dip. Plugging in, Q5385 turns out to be -1.2 AA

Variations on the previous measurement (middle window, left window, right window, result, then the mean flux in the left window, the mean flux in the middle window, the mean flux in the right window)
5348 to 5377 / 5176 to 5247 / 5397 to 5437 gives -1.7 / 17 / 19.4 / 18.9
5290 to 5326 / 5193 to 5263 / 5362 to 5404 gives -1.7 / 17.7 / 19.3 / 19.1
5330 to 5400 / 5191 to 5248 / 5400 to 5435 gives -2.3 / 17.5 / 19.2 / 19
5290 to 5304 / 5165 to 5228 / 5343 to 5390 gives -0.9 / 15.8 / 19.1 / 19.5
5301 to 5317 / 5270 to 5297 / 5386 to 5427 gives -0.8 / 18.9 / 19.9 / 18.9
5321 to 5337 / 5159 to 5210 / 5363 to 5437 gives 0.2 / 15.3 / 17.6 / 19.1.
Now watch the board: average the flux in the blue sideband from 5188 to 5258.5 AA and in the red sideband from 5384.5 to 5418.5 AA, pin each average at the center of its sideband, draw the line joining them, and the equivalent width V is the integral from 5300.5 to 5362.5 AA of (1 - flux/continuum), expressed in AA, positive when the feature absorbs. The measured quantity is -2.7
